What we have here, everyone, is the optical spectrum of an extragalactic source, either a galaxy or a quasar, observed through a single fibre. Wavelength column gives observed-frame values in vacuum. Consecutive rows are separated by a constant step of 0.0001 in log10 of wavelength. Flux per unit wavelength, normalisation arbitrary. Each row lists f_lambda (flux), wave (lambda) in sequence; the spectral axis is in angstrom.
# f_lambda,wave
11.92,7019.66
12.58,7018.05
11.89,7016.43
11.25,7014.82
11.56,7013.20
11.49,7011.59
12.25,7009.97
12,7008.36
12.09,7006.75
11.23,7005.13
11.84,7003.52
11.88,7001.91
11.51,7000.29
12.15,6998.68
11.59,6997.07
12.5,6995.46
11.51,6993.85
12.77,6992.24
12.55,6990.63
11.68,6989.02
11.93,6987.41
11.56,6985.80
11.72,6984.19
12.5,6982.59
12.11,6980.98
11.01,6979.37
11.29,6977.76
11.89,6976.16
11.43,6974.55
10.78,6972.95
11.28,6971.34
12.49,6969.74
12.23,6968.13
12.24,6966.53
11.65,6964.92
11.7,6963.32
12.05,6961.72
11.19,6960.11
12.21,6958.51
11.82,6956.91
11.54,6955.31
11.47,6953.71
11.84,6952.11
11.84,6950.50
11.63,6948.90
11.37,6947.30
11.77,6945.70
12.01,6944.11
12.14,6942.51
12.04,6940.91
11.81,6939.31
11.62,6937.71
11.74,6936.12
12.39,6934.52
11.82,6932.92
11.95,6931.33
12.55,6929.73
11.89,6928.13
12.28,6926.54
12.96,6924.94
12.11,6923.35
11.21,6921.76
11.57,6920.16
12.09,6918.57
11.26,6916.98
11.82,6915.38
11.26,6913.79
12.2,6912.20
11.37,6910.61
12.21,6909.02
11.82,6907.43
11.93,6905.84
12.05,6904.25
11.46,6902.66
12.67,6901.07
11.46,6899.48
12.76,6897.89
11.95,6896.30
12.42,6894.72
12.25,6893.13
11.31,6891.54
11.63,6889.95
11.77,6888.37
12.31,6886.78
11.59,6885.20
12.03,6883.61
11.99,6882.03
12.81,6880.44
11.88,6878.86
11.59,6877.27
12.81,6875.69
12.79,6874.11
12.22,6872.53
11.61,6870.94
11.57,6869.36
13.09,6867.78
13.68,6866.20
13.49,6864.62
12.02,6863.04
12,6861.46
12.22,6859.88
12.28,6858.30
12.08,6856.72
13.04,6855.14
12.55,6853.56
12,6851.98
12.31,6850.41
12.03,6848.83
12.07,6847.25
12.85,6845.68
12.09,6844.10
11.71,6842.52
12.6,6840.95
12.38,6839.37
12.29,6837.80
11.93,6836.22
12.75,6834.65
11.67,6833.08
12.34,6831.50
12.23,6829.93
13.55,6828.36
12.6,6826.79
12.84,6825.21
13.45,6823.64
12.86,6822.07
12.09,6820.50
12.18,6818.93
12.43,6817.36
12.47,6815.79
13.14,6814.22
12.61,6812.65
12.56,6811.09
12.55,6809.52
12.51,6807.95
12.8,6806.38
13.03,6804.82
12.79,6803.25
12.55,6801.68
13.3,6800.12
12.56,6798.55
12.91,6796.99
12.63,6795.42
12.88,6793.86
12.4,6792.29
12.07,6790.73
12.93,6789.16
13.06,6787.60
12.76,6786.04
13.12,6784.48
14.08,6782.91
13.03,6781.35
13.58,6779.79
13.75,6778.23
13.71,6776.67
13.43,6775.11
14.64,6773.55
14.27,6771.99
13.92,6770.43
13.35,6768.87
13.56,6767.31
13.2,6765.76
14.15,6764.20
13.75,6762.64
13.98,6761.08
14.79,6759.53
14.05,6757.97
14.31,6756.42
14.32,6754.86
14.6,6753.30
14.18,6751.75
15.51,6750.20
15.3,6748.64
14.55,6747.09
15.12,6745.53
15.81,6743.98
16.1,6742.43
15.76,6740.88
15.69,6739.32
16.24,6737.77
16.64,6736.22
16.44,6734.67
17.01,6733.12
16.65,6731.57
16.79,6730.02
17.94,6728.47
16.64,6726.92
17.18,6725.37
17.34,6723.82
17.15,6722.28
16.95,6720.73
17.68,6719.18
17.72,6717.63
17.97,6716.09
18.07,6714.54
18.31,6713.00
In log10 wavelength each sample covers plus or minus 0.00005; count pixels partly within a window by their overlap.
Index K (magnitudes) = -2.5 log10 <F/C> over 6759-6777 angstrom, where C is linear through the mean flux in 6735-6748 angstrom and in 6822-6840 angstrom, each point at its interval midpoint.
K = 0.07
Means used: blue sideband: 15.8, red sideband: 12.6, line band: 13.9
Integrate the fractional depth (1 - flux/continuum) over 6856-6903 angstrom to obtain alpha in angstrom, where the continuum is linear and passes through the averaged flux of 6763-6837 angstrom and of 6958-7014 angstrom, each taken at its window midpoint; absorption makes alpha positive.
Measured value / 1.1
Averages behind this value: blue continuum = 13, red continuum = 11.8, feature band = 12.2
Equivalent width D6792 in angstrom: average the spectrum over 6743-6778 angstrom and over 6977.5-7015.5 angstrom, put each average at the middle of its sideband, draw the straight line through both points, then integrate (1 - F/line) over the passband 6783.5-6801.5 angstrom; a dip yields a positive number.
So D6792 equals 1.51 angstrom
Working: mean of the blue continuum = 14.3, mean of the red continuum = 11.8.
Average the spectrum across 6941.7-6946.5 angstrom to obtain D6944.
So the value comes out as 12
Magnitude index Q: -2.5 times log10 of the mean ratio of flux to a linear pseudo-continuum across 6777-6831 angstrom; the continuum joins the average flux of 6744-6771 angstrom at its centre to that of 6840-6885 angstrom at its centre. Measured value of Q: 0.05 mag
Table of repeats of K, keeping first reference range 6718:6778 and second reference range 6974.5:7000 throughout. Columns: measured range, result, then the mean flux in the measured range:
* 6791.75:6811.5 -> 0.146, 12.7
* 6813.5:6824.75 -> 0.133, 12.7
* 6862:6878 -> 0.091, 12.5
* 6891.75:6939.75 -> 0.084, 12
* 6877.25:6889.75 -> 0.118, 12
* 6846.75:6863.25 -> 0.130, 12.2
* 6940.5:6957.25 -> 0.061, 11.8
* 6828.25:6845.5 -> 0.146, 12.3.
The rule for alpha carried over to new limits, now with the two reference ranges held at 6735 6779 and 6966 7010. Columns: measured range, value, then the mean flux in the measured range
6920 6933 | 0.53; 12.1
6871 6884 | 0.92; 12.2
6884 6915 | 2.38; 11.9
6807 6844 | 3.46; 12.5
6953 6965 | 0.48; 11.7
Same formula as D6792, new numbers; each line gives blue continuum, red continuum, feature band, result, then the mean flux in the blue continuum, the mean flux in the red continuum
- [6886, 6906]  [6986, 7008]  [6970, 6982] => 0.5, 12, 11.9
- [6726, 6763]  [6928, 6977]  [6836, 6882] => 3.9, 15.5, 11.8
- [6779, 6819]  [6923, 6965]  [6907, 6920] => 0.4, 12.8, 11.9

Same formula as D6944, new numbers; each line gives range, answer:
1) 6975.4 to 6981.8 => 11.6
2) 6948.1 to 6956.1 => 11.7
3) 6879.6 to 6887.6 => 12.1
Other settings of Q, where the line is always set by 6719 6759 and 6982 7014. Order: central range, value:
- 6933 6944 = 0.08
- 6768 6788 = 0.13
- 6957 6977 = 0.06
